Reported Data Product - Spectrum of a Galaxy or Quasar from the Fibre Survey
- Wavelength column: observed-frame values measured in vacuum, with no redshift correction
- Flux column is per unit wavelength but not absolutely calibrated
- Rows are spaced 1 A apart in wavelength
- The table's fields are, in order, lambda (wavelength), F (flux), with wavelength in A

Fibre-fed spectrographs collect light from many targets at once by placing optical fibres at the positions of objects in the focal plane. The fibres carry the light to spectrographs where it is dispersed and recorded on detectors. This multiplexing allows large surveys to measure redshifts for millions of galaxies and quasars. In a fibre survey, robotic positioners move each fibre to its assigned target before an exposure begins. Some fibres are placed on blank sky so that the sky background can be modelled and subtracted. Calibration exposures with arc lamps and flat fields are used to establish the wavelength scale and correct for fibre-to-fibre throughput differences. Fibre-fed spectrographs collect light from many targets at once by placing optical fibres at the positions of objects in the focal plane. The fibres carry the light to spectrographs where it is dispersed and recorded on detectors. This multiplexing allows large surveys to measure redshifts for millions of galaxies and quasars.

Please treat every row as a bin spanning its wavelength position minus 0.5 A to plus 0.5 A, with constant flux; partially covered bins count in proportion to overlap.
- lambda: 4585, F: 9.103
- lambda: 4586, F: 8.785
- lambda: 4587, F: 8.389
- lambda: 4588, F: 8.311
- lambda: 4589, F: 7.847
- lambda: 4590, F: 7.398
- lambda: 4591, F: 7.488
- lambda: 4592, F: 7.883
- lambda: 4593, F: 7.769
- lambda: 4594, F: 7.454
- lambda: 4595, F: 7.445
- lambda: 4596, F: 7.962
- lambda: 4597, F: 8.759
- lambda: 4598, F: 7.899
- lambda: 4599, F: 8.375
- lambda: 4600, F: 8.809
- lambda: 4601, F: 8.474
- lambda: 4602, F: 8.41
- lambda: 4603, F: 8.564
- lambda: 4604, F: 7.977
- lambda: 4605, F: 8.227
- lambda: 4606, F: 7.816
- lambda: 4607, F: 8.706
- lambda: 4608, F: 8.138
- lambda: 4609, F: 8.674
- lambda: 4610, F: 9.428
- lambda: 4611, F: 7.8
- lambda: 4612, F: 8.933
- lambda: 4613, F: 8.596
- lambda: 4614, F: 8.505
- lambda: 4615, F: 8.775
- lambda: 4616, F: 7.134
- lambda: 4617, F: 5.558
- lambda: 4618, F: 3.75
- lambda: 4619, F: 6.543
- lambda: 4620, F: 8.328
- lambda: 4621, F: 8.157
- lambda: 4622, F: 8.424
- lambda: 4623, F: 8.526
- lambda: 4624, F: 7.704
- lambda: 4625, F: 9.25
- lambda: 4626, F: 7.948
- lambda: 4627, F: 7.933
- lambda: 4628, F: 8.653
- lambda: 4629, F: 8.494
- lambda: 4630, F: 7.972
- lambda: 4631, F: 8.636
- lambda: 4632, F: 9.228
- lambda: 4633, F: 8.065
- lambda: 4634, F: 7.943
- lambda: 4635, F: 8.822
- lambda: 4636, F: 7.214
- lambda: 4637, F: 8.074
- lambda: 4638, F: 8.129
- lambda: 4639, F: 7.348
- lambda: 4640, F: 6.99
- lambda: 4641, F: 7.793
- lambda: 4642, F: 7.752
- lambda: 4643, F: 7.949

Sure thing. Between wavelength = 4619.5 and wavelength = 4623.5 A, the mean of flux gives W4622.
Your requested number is 8.36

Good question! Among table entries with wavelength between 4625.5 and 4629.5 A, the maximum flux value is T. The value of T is 8.653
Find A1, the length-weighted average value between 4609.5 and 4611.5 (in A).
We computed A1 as 8.61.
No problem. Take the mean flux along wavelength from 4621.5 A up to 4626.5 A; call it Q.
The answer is 8.37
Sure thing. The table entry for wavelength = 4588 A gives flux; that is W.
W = 8.311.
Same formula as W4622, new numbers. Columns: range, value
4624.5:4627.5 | 8.38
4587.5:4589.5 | 8.08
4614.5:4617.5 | 7.16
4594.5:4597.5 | 8.06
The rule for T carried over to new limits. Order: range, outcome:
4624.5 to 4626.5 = 9.25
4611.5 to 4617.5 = 8.933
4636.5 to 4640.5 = 8.129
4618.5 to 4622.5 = 8.424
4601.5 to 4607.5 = 8.706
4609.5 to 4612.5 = 9.428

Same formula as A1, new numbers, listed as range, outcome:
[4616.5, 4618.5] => 4.65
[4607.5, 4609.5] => 8.41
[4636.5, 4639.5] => 7.85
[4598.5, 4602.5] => 8.52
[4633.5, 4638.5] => 8.04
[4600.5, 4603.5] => 8.48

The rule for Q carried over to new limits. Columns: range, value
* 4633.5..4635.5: 8.38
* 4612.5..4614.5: 8.55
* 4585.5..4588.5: 8.49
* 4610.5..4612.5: 8.37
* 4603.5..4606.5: 8.01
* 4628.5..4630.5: 8.23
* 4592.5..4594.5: 7.61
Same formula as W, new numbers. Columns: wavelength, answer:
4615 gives 8.775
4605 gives 8.227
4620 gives 8.328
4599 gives 8.375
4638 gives 8.129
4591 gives 7.488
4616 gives 7.134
